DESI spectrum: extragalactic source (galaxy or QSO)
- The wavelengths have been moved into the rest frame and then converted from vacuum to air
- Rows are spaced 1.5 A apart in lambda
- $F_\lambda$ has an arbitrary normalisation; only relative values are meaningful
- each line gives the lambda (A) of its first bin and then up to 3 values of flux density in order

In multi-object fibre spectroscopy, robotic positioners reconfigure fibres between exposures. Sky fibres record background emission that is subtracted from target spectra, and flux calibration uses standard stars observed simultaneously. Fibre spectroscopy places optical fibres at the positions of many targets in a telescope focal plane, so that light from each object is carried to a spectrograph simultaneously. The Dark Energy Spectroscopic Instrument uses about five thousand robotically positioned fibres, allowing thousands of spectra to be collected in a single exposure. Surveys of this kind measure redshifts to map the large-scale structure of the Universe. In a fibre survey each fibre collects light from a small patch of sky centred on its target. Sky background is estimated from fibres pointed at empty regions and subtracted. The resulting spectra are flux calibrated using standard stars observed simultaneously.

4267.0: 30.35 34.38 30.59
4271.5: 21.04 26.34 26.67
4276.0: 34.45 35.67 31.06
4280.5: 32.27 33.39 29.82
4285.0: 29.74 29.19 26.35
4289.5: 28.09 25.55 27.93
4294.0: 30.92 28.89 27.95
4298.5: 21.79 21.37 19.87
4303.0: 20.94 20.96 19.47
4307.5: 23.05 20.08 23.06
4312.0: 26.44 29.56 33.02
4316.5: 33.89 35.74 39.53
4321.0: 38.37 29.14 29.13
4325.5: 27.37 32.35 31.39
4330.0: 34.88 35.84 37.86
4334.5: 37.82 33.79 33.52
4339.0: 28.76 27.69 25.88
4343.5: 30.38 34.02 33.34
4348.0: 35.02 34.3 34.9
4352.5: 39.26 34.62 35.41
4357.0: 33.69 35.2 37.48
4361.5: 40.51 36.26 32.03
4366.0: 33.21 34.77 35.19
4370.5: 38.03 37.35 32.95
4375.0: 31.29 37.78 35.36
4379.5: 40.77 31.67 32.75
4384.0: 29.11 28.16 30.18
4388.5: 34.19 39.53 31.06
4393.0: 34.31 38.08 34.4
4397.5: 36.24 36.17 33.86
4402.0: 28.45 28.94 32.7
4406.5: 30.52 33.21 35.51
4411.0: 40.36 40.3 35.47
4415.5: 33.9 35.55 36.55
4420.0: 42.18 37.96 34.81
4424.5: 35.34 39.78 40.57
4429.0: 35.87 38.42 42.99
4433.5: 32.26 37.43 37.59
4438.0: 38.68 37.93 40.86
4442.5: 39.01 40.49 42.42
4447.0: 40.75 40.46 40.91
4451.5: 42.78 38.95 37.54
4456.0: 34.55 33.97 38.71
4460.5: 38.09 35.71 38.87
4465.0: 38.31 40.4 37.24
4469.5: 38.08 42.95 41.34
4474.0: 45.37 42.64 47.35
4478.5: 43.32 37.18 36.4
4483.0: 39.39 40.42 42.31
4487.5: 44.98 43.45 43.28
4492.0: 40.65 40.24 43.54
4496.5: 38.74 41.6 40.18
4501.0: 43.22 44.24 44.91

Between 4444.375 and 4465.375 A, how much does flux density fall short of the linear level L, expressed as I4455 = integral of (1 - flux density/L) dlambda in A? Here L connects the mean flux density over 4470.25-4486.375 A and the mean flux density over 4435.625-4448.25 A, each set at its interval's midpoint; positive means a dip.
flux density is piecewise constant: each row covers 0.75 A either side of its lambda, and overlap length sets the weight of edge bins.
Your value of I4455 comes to 0.9 A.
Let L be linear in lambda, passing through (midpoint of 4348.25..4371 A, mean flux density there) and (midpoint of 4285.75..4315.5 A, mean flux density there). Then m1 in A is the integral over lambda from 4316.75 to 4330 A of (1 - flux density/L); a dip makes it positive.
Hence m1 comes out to -1.8 A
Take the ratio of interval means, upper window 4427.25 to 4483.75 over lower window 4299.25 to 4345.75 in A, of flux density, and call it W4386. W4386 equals 1.33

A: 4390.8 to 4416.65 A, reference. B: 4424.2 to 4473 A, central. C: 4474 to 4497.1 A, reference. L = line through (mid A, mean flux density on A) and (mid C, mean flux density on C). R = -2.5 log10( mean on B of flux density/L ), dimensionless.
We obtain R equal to -0.01 mag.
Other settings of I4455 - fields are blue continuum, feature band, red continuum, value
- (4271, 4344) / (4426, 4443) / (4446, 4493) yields -0.2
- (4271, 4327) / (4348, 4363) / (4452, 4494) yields -1.9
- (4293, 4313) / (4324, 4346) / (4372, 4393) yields -3.7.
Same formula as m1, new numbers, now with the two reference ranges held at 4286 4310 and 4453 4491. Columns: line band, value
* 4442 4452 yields -0.84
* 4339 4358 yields -2.65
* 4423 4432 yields -0.52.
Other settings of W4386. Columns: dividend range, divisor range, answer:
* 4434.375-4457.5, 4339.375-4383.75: 1.14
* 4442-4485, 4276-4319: 1.44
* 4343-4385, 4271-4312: 1.31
